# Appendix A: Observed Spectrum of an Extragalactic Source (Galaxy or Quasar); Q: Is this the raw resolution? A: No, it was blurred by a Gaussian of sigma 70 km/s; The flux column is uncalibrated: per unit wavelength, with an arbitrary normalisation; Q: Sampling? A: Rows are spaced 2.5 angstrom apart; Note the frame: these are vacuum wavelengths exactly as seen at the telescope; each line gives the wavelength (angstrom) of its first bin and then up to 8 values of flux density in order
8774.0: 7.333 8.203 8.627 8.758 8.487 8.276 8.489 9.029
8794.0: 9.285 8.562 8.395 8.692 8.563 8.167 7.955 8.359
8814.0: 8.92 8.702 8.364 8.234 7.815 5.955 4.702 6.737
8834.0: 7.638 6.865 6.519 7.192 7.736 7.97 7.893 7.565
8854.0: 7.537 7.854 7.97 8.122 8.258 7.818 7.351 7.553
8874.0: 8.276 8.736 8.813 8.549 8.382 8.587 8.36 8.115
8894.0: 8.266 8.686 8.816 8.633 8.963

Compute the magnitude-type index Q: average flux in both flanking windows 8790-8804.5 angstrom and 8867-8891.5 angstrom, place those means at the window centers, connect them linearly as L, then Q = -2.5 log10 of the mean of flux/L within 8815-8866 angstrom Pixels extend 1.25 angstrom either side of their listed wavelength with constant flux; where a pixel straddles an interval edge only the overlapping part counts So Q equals 0.14 mag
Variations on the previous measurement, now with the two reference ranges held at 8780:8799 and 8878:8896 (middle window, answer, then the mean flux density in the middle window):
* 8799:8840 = 0.13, 7.67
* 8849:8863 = 0.09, 7.83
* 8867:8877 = 0.08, 7.91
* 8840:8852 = 0.12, 7.65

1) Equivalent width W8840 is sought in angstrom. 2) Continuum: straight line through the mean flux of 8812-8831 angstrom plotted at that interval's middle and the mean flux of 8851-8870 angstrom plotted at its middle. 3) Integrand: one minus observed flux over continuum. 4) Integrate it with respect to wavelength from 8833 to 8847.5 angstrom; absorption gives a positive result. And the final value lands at 0.7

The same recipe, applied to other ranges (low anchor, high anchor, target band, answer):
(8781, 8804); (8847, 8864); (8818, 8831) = 2.03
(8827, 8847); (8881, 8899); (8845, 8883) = -1.81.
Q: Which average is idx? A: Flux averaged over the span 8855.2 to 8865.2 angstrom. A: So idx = 8.05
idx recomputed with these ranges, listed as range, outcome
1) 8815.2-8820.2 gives 8.54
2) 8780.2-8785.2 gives 8.62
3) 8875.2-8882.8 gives 8.69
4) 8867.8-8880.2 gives 8.15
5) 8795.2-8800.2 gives 8.49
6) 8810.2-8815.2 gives 8.63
